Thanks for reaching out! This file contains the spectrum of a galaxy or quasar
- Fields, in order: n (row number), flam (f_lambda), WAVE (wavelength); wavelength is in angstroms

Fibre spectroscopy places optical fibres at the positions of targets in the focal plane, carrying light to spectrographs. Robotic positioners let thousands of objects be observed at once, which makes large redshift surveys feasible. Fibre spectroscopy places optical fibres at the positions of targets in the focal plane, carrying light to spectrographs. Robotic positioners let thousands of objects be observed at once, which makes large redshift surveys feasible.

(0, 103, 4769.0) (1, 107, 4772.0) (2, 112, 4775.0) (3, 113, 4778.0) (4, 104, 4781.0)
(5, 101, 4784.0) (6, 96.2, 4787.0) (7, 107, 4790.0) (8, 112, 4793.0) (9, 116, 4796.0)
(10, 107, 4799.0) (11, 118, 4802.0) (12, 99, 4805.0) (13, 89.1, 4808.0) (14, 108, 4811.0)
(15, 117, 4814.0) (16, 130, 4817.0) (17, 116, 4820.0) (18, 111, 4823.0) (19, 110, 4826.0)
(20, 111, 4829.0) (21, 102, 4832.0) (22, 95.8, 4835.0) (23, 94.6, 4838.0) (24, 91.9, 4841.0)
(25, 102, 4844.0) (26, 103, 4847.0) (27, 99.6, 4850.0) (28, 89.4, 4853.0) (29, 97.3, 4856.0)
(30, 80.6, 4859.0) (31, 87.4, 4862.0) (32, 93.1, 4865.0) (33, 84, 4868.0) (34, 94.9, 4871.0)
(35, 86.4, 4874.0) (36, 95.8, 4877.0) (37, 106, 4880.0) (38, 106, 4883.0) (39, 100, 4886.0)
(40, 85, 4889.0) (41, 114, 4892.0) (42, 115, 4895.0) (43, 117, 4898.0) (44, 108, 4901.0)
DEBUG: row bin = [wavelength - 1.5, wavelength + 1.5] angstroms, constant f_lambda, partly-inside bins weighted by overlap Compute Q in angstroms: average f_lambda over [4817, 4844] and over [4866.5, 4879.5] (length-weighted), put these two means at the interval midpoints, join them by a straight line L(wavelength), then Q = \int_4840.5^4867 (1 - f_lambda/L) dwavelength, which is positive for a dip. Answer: 1.1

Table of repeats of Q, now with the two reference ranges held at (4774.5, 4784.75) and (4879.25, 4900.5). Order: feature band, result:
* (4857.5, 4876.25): 3.25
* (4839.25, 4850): 0.79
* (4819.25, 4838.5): 0.18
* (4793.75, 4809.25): 0.13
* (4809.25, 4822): -1.17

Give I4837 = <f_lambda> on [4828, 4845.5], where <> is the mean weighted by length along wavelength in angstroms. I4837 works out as 99.2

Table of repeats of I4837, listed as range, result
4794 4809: 107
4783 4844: 107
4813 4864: 102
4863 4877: 90.2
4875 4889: 99.6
